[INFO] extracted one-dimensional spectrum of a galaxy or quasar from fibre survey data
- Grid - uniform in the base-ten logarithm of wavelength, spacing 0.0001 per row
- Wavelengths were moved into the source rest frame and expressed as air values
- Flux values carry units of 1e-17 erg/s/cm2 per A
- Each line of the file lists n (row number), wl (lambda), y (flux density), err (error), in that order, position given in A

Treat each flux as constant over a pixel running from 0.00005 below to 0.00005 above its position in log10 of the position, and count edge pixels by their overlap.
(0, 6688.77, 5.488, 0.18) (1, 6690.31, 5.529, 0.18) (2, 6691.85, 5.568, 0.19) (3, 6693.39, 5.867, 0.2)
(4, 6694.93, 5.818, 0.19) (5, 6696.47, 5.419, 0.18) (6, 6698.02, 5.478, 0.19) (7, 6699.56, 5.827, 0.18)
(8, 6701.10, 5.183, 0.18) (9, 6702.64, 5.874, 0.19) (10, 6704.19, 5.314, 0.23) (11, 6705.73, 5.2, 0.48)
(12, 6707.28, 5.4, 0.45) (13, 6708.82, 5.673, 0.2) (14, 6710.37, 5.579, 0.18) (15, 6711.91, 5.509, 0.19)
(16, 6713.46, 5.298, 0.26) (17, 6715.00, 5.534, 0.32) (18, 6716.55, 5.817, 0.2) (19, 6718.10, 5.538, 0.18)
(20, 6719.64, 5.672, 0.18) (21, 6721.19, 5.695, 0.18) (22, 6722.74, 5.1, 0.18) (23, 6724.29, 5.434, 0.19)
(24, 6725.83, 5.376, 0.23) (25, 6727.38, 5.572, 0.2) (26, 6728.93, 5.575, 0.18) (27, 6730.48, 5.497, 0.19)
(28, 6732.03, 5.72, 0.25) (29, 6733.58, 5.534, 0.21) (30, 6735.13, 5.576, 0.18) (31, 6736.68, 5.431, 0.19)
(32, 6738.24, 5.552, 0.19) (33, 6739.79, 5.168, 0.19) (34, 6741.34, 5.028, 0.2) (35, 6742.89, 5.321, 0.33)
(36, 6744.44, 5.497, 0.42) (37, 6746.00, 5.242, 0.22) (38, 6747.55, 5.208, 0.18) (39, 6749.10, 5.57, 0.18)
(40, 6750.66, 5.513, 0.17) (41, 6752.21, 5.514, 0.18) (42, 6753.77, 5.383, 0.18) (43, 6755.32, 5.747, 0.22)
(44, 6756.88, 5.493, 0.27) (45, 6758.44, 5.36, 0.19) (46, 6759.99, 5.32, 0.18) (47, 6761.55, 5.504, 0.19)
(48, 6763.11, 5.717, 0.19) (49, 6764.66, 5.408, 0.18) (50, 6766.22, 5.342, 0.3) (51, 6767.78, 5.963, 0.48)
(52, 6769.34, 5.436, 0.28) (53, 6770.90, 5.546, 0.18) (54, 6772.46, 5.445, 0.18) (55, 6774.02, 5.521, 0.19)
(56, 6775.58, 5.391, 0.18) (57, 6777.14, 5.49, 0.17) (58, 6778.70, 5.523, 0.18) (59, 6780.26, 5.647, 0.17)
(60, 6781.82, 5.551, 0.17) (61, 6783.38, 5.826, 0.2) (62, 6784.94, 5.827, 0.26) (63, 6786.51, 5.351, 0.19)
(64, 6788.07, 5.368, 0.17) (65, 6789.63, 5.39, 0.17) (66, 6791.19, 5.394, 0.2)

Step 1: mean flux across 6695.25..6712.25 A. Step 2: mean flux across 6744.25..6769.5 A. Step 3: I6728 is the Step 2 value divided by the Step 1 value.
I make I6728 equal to 1.0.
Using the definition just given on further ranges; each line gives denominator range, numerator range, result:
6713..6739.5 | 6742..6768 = 0.99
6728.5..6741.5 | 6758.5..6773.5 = 1.01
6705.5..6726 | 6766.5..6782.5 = 1.01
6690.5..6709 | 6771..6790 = 1.00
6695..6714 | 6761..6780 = 1.01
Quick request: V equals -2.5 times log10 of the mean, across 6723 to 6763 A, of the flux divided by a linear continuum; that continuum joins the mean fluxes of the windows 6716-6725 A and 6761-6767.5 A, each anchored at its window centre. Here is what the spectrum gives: 0.02 mag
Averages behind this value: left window 5.53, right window 5.53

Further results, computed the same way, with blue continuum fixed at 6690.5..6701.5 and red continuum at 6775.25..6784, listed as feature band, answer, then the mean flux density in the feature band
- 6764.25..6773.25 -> 0.01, 5.52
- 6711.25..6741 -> 0.02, 5.5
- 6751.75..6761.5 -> 0.02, 5.47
